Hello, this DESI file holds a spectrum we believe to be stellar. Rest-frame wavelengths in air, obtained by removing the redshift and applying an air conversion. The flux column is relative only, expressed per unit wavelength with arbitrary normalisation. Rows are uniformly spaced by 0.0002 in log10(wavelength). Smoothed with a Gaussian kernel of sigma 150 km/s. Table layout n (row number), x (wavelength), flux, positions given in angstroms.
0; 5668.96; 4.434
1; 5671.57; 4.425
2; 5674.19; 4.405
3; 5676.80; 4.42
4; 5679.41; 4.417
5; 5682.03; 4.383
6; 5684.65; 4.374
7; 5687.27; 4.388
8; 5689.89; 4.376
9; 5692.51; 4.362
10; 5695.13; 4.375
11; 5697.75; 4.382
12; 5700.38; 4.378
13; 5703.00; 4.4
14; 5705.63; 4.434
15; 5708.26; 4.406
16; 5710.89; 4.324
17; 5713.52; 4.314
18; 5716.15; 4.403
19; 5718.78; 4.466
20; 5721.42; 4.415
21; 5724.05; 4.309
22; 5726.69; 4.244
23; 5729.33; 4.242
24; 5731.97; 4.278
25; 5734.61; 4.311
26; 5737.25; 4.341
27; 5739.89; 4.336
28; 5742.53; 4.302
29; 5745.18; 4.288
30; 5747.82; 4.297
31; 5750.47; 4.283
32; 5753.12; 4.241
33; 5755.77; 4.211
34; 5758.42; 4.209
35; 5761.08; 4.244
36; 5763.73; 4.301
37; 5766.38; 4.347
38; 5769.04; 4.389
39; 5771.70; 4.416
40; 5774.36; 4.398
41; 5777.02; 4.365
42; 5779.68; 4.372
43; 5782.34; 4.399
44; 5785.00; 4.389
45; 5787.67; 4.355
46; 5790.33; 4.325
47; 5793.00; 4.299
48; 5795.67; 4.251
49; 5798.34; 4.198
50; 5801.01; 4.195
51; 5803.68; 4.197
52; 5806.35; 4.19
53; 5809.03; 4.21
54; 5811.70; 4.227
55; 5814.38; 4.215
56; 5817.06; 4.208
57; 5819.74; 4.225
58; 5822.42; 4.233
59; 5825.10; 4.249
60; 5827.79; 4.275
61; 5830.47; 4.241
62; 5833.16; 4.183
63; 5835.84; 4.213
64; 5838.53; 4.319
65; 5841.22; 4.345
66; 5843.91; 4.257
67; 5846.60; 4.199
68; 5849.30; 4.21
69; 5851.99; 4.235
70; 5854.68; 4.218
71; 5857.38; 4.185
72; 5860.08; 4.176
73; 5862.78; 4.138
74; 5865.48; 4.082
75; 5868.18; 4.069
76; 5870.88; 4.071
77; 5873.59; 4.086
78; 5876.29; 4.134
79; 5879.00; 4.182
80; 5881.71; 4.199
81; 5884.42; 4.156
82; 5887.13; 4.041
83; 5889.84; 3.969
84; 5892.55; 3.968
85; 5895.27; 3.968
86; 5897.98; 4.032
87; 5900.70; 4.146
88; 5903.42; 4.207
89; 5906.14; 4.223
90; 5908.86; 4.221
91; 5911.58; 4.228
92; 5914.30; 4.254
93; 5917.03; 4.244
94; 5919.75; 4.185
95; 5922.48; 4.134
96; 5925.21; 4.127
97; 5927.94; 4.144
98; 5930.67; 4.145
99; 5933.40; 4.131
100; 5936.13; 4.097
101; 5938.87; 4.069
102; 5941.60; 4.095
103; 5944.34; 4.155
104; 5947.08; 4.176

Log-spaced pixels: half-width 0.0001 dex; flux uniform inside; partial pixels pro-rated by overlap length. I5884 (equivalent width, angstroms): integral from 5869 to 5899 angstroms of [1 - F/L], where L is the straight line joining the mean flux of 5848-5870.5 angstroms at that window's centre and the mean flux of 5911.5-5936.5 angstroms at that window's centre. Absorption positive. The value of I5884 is 0.7 angstroms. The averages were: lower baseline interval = 4.16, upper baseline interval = 4.17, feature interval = 4.07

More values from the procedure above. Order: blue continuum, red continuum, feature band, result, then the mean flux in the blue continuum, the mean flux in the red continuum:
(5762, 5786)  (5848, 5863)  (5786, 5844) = 0.5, 4.37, 4.2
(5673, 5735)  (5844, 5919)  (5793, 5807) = 0.1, 4.37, 4.14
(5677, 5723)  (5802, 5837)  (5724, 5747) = 0.2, 4.39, 4.22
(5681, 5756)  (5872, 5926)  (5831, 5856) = -0.3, 4.34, 4.13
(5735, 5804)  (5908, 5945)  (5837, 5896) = 1.0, 4.31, 4.16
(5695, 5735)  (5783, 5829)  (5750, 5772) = 0.1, 4.36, 4.25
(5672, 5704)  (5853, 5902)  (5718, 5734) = 0.0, 4.39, 4.1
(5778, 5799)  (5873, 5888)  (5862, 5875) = 0.2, 4.33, 4.14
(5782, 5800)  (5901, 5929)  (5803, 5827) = 0.4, 4.31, 4.19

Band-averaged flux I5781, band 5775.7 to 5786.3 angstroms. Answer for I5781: 4.38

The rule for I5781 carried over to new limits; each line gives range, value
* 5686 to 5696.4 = 4.38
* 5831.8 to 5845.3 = 4.26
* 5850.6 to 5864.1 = 4.19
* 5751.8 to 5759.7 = 4.22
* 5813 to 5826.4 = 4.23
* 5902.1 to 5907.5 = 4.21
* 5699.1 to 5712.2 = 4.39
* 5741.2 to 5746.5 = 4.3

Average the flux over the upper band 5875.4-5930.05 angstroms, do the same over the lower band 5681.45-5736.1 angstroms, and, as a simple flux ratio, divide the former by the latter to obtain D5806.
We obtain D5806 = 0.95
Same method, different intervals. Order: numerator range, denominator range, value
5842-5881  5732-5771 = 0.97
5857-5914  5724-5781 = 0.96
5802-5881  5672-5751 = 0.96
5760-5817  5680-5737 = 0.99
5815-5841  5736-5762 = 0.99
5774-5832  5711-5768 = 0.99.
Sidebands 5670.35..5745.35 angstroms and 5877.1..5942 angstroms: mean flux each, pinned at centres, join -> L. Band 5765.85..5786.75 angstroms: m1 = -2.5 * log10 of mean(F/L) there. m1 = -0.02 mag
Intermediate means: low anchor 4.36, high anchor 4.13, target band 4.38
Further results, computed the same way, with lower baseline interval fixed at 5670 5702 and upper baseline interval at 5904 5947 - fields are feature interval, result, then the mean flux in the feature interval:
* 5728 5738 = 0.01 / 4.29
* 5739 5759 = 0.01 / 4.27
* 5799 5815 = 0.02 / 4.21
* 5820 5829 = 0.00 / 4.25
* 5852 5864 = 0.01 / 4.19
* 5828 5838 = 0.01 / 4.23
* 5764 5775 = -0.02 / 4.38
